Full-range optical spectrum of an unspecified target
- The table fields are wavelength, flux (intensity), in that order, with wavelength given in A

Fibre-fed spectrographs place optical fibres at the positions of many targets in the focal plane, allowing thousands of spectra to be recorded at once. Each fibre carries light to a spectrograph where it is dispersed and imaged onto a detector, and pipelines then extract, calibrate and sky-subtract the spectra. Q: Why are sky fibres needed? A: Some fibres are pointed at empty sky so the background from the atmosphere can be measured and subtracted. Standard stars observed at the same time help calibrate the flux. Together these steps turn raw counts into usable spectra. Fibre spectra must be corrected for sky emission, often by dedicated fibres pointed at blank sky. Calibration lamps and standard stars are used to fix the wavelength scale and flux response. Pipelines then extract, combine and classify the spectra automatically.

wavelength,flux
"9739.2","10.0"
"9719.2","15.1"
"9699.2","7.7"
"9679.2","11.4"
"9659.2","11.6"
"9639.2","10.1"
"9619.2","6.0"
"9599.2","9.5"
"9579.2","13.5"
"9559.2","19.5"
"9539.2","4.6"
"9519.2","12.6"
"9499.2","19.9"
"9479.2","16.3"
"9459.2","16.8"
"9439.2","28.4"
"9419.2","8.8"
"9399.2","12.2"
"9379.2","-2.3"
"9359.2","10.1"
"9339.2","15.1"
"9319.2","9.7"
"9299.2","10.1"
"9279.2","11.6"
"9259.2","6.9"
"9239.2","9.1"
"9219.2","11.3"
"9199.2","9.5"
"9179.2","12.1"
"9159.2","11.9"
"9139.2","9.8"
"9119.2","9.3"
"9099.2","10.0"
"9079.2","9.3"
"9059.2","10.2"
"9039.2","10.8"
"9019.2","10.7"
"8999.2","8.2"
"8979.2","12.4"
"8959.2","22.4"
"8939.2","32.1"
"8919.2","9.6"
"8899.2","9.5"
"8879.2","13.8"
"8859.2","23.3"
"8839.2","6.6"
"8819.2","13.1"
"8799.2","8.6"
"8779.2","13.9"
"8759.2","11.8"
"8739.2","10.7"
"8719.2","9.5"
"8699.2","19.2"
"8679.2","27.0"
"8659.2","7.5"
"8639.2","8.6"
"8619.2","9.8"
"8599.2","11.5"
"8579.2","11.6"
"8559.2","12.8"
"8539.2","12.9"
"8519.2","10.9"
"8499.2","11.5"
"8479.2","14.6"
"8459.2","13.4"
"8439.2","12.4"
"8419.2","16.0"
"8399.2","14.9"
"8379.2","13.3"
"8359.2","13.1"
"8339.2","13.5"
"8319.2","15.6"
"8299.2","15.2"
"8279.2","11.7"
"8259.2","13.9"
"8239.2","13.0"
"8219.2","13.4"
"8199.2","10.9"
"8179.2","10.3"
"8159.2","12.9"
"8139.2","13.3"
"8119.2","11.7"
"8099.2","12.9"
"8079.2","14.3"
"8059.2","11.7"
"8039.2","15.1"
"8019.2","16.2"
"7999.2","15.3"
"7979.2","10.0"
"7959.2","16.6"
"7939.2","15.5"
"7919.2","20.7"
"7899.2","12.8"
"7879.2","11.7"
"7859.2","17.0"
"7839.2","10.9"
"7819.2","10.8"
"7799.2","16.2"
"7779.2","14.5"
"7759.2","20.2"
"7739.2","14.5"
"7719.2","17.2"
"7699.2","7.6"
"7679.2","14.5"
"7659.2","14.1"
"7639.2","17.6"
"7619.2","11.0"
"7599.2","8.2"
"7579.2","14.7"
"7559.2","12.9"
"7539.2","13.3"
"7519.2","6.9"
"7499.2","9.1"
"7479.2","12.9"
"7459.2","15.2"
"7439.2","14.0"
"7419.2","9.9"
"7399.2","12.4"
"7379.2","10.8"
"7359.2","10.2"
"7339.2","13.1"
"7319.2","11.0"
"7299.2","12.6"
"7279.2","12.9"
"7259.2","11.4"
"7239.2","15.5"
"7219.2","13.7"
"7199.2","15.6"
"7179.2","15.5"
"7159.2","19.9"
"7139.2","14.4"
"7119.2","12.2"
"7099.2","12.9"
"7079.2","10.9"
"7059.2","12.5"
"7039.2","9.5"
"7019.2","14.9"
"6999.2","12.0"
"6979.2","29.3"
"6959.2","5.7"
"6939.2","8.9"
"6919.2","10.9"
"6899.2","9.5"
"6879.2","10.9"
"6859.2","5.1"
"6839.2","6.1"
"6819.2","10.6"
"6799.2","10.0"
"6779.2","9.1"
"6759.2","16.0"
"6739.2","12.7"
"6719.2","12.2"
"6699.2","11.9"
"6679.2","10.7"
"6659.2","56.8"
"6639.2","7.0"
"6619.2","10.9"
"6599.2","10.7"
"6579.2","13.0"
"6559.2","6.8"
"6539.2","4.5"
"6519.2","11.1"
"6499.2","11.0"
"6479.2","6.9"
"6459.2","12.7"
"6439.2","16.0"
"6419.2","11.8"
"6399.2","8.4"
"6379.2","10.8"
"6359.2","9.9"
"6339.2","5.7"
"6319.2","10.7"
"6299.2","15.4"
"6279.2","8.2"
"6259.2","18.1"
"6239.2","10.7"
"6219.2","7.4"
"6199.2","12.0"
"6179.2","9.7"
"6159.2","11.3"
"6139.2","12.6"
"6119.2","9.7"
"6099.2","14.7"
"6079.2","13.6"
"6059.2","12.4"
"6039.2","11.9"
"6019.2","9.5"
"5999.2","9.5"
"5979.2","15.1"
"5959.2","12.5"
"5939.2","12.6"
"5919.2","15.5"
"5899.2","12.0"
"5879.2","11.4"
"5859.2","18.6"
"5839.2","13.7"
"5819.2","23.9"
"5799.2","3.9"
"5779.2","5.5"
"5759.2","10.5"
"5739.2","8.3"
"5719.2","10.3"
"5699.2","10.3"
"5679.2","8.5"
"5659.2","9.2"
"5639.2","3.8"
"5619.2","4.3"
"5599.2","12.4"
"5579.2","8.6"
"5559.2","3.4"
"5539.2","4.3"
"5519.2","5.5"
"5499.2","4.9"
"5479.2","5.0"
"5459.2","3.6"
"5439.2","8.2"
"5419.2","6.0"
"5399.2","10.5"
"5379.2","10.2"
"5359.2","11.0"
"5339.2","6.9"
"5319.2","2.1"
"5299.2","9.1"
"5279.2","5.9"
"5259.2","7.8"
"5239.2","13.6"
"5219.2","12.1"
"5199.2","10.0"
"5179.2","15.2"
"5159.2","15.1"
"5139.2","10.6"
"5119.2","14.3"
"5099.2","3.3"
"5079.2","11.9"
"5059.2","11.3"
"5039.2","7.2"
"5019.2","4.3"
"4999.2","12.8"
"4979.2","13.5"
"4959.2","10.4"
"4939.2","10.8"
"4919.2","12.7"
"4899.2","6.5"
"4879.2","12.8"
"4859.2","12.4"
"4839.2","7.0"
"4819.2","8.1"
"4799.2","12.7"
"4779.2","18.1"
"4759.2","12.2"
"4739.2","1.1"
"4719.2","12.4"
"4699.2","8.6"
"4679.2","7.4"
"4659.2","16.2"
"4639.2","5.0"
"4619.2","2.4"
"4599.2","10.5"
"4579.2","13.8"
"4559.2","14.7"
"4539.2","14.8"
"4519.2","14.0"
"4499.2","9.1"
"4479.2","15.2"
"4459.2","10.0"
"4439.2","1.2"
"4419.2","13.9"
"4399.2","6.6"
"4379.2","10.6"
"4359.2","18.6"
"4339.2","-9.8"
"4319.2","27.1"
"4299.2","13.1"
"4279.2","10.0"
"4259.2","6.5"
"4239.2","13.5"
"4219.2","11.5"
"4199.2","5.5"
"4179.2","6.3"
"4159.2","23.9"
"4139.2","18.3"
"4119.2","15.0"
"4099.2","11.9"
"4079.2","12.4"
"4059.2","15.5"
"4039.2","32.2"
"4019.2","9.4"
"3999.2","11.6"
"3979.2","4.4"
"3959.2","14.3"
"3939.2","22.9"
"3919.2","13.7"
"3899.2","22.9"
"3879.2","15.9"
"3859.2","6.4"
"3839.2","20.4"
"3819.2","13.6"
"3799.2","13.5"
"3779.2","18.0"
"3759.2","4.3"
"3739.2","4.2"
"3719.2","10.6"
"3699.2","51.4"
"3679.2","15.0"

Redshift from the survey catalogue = 0.787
